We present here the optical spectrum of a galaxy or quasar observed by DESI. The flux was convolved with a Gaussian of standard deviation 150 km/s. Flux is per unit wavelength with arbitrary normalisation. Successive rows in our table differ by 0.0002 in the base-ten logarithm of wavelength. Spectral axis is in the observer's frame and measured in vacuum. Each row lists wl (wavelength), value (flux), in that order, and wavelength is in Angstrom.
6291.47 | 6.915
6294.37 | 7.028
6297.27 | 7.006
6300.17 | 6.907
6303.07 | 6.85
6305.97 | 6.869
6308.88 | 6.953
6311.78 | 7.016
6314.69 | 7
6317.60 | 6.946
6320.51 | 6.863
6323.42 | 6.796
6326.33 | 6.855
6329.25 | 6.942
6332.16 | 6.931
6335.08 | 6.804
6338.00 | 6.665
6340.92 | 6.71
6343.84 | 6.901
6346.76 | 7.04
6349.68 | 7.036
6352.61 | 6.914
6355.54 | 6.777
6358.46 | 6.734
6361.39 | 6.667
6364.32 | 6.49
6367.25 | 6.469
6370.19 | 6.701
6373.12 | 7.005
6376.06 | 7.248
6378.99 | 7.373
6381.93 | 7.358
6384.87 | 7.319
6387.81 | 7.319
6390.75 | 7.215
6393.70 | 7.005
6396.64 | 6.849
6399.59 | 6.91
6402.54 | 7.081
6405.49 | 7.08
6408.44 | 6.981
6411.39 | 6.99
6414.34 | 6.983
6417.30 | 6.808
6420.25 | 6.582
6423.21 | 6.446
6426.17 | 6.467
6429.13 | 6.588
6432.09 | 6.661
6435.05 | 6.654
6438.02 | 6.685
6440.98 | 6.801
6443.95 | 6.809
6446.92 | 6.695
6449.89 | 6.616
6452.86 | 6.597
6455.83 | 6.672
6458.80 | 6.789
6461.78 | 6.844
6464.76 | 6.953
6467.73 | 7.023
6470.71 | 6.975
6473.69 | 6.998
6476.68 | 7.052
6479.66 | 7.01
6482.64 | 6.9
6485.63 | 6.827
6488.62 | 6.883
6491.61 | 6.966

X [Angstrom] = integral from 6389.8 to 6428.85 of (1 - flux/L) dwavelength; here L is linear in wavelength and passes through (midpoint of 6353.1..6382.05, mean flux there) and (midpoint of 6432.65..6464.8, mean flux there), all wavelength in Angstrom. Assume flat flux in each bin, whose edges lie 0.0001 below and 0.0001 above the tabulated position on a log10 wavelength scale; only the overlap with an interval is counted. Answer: -0.4 Angstrom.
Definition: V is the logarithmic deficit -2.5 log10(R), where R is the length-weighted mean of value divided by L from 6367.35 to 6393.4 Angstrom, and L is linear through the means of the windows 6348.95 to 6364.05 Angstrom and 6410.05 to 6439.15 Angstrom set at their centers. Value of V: -0.06 mag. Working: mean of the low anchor 6.79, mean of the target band 7.14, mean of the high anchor 6.68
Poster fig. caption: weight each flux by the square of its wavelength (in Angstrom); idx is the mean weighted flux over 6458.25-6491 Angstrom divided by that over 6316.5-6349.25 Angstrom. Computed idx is 1.06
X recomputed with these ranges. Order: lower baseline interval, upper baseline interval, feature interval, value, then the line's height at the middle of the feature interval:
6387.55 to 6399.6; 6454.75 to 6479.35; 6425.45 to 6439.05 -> 0.71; 6.98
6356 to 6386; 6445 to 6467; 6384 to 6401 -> -0.52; 6.88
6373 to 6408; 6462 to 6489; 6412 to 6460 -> 2.46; 7.04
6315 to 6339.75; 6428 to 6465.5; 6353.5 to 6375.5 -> 0.29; 6.81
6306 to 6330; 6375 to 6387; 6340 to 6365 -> 1.13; 7.14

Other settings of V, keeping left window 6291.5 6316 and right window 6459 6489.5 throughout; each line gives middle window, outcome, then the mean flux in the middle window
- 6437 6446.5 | 0.03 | 6.76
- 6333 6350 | 0.02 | 6.85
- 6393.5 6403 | 0.00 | 6.94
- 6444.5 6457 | 0.05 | 6.66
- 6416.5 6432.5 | 0.06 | 6.58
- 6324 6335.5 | 0.01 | 6.88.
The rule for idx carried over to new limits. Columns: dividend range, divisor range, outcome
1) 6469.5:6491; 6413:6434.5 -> 1.06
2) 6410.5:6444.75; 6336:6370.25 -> 1.01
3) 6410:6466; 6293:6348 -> 1.01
